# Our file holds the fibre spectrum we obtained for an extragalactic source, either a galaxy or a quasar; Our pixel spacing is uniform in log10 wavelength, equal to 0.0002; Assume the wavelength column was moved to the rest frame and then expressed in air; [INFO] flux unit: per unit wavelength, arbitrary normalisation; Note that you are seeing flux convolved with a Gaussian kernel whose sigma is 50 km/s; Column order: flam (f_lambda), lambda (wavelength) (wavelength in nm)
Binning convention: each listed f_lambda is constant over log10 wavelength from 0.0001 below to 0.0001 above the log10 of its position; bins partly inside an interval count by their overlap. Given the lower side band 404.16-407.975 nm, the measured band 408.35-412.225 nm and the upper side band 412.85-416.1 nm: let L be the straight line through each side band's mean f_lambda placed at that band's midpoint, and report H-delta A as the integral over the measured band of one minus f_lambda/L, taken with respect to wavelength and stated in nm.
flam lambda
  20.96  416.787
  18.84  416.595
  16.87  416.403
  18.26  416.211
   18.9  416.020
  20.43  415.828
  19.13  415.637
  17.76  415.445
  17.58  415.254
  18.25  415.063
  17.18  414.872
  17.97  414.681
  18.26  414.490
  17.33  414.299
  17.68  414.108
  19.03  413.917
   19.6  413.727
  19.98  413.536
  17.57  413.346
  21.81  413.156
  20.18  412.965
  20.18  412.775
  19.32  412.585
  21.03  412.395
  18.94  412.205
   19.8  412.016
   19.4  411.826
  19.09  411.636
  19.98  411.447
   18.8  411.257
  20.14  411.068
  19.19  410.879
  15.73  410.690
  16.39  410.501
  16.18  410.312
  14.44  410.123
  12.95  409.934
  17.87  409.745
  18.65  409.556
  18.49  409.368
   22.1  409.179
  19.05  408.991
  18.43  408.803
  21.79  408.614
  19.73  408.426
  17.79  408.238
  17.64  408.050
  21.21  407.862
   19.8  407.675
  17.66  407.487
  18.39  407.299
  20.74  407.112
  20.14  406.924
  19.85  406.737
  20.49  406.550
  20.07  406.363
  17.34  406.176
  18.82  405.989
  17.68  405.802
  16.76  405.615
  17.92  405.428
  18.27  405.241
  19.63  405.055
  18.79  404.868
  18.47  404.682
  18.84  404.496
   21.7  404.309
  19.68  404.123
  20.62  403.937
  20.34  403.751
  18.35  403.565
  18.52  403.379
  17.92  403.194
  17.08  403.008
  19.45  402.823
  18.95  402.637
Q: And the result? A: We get 0.11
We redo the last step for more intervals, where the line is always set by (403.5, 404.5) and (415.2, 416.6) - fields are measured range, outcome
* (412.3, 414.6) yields -0.06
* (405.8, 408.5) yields 0.06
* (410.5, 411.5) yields 0.03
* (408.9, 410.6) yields 0.17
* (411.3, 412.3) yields -0.02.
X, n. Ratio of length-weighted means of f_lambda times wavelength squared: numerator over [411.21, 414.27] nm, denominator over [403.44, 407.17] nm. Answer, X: 1.05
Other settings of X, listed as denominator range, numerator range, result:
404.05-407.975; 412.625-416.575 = 1.02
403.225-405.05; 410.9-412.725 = 1.05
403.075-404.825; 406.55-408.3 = 1.02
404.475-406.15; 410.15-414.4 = 1.07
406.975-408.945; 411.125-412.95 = 1.04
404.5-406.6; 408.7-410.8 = 0.95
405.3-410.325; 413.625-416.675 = 1.02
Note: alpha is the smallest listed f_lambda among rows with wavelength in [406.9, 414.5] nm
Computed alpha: 12.95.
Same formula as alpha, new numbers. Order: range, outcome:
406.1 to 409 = 17.34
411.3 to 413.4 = 17.57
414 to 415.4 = 17.18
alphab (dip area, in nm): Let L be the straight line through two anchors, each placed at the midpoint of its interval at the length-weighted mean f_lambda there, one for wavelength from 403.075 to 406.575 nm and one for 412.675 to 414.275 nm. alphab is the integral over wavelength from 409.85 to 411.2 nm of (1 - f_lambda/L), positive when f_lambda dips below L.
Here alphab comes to 0.190 nm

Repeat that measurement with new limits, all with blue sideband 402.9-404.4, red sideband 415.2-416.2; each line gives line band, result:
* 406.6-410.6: 0.110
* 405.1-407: 0.043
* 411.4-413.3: -0.100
